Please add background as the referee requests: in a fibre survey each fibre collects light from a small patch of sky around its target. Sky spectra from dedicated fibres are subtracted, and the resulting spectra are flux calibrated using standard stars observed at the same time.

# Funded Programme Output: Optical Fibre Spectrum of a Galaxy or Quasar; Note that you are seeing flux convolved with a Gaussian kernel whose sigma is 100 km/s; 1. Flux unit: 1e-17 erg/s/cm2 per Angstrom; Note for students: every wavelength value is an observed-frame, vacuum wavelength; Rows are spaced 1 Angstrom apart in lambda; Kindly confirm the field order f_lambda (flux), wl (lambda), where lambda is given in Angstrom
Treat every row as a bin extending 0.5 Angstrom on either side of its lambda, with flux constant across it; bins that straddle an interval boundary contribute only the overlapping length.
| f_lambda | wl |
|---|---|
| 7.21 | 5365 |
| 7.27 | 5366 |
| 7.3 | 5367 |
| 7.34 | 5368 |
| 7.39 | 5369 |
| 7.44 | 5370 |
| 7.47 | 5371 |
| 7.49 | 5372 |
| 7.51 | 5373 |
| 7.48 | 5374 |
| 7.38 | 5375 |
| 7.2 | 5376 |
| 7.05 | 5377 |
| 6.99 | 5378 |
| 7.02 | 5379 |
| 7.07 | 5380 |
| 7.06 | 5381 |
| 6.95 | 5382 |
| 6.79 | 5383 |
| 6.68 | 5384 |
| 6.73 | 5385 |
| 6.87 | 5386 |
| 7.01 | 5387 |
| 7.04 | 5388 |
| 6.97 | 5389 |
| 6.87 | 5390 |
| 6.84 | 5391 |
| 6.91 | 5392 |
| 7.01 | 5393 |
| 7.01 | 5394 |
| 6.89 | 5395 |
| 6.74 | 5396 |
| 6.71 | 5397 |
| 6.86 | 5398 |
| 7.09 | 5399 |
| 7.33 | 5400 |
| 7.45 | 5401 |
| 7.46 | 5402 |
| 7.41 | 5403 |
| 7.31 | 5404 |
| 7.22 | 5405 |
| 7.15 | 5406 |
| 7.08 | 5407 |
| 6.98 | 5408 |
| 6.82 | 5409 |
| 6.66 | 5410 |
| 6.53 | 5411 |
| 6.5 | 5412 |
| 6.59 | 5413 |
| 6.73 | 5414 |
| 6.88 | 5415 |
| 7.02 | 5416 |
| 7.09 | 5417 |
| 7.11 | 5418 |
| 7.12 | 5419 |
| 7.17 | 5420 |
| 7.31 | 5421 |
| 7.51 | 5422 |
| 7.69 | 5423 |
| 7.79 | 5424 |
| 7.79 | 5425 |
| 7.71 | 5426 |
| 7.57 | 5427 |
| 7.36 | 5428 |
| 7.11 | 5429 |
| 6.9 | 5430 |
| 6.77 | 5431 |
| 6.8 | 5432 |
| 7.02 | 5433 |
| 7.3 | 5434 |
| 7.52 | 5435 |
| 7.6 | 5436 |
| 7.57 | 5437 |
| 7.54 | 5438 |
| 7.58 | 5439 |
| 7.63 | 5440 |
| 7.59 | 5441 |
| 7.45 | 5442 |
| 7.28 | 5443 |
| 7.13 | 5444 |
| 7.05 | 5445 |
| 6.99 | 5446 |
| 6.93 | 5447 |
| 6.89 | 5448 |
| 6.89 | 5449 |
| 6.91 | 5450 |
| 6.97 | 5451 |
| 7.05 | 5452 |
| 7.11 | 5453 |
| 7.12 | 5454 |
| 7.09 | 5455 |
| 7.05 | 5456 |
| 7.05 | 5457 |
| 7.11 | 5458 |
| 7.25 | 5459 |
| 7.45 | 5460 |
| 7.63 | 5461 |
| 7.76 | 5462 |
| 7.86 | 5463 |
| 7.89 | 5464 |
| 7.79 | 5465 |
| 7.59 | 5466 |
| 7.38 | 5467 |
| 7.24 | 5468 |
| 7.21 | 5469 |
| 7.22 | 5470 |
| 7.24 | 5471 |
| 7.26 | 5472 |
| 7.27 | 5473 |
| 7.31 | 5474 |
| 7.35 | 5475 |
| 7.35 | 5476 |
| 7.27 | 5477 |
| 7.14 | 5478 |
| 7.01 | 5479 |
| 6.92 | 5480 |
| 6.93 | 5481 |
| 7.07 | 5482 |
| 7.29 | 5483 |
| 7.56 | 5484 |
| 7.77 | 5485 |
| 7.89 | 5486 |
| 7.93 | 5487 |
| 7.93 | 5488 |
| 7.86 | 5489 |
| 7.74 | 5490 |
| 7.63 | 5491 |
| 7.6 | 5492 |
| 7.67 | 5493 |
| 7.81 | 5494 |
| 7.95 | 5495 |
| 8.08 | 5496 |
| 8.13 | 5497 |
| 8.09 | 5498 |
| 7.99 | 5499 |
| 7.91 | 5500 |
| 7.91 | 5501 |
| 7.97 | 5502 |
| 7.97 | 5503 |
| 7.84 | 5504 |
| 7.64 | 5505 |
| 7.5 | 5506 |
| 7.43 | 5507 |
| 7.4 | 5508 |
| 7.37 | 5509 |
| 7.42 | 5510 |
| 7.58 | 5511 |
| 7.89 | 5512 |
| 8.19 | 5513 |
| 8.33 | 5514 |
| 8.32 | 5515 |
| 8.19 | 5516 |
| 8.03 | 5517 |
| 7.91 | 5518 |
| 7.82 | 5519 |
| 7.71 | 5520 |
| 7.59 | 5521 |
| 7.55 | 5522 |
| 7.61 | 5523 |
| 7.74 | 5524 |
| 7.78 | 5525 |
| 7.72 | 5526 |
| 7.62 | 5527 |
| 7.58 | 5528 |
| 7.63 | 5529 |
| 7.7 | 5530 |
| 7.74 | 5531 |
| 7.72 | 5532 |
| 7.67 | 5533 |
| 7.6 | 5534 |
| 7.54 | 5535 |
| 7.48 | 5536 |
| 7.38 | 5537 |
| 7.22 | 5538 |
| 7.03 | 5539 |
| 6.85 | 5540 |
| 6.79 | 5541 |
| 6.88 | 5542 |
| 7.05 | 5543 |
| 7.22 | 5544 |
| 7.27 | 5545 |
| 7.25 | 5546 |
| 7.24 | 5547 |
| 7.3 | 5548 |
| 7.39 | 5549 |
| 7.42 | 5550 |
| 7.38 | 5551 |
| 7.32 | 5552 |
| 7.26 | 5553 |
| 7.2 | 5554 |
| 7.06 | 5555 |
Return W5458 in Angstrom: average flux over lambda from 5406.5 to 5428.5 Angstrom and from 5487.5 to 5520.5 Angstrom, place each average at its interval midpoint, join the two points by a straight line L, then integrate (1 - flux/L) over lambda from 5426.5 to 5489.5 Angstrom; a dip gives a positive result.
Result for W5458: 1.3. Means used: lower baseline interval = 7.14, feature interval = 7.31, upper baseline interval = 7.84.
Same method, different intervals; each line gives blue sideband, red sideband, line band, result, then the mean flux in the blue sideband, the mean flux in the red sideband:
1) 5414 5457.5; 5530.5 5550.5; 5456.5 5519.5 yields -3.08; 7.23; 7.3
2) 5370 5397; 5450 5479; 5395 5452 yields 0.11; 7.04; 7.31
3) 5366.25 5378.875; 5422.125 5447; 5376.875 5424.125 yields 2.09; 7.33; 7.36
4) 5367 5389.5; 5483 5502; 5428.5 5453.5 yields 1.14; 7.14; 7.85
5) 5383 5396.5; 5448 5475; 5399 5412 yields -0.22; 6.89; 7.29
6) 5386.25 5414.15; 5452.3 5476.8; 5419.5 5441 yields -0.74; 6.97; 7.35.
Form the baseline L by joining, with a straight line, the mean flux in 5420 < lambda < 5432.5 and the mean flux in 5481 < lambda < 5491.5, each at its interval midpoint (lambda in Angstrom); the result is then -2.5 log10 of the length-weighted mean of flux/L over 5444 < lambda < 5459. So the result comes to 0.066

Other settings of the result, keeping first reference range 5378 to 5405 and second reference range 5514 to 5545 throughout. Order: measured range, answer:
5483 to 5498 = -0.06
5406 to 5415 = 0.05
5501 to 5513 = -0.03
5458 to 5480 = -0.01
